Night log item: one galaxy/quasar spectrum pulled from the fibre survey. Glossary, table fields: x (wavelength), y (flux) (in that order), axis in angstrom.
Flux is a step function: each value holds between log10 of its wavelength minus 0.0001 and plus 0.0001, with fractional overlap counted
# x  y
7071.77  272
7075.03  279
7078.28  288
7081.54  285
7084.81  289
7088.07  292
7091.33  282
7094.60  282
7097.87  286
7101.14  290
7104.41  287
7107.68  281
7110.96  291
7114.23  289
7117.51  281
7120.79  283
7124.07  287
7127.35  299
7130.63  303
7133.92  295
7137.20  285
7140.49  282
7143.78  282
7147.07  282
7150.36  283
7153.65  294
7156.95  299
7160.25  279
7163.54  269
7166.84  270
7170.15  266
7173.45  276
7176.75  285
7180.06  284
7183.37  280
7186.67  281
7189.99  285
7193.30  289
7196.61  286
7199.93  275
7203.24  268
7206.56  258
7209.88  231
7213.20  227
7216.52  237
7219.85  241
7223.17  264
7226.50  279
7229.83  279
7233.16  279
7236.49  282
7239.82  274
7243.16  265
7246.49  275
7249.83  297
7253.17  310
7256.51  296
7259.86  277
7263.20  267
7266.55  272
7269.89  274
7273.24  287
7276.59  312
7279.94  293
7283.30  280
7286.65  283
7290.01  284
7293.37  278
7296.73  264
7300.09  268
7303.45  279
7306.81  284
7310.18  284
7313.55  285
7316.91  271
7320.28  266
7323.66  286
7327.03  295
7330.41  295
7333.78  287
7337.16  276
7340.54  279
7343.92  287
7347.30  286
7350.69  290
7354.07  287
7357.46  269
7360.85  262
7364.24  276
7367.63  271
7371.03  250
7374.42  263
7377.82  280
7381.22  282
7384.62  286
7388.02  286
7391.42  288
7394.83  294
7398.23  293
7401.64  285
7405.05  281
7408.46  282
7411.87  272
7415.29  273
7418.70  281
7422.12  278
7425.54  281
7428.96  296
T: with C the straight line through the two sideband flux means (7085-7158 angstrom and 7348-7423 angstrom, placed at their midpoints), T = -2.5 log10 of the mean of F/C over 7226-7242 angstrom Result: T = 0.02 mag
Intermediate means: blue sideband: 288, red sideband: 279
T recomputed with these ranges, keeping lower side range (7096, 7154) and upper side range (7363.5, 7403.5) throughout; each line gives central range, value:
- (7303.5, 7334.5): -0.01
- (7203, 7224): 0.17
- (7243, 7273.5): 0.00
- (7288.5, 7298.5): 0.03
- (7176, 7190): 0.01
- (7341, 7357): -0.02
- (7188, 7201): 0.01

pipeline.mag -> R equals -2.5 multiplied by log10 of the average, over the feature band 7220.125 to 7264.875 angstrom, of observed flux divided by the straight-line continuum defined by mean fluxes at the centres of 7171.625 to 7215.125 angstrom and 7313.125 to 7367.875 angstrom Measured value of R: -0.019 mag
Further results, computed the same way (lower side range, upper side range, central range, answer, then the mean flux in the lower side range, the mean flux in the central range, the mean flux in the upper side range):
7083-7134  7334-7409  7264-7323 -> 0.01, 288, 280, 280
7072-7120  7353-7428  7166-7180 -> 0.03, 285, 275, 278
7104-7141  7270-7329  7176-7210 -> 0.04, 289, 276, 282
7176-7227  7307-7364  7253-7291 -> -0.04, 266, 285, 281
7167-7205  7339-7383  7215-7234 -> 0.06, 279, 263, 276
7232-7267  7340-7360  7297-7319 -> 0.02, 282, 277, 282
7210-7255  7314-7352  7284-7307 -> 0.00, 269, 277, 283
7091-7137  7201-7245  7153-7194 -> -0.03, 288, 281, 261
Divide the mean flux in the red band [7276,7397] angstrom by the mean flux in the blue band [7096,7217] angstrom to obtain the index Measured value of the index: 1.00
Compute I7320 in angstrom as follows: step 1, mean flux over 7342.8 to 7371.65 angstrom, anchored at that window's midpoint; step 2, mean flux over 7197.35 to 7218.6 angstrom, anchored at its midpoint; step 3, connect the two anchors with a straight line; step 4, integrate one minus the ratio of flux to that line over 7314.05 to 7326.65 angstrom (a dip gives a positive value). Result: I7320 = -0.4 angstrom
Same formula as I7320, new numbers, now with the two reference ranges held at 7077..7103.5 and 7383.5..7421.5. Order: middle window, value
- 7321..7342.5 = -0.1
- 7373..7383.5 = 0.3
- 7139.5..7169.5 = 0.5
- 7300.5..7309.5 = 0.1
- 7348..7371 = 0.8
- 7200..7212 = 1.3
